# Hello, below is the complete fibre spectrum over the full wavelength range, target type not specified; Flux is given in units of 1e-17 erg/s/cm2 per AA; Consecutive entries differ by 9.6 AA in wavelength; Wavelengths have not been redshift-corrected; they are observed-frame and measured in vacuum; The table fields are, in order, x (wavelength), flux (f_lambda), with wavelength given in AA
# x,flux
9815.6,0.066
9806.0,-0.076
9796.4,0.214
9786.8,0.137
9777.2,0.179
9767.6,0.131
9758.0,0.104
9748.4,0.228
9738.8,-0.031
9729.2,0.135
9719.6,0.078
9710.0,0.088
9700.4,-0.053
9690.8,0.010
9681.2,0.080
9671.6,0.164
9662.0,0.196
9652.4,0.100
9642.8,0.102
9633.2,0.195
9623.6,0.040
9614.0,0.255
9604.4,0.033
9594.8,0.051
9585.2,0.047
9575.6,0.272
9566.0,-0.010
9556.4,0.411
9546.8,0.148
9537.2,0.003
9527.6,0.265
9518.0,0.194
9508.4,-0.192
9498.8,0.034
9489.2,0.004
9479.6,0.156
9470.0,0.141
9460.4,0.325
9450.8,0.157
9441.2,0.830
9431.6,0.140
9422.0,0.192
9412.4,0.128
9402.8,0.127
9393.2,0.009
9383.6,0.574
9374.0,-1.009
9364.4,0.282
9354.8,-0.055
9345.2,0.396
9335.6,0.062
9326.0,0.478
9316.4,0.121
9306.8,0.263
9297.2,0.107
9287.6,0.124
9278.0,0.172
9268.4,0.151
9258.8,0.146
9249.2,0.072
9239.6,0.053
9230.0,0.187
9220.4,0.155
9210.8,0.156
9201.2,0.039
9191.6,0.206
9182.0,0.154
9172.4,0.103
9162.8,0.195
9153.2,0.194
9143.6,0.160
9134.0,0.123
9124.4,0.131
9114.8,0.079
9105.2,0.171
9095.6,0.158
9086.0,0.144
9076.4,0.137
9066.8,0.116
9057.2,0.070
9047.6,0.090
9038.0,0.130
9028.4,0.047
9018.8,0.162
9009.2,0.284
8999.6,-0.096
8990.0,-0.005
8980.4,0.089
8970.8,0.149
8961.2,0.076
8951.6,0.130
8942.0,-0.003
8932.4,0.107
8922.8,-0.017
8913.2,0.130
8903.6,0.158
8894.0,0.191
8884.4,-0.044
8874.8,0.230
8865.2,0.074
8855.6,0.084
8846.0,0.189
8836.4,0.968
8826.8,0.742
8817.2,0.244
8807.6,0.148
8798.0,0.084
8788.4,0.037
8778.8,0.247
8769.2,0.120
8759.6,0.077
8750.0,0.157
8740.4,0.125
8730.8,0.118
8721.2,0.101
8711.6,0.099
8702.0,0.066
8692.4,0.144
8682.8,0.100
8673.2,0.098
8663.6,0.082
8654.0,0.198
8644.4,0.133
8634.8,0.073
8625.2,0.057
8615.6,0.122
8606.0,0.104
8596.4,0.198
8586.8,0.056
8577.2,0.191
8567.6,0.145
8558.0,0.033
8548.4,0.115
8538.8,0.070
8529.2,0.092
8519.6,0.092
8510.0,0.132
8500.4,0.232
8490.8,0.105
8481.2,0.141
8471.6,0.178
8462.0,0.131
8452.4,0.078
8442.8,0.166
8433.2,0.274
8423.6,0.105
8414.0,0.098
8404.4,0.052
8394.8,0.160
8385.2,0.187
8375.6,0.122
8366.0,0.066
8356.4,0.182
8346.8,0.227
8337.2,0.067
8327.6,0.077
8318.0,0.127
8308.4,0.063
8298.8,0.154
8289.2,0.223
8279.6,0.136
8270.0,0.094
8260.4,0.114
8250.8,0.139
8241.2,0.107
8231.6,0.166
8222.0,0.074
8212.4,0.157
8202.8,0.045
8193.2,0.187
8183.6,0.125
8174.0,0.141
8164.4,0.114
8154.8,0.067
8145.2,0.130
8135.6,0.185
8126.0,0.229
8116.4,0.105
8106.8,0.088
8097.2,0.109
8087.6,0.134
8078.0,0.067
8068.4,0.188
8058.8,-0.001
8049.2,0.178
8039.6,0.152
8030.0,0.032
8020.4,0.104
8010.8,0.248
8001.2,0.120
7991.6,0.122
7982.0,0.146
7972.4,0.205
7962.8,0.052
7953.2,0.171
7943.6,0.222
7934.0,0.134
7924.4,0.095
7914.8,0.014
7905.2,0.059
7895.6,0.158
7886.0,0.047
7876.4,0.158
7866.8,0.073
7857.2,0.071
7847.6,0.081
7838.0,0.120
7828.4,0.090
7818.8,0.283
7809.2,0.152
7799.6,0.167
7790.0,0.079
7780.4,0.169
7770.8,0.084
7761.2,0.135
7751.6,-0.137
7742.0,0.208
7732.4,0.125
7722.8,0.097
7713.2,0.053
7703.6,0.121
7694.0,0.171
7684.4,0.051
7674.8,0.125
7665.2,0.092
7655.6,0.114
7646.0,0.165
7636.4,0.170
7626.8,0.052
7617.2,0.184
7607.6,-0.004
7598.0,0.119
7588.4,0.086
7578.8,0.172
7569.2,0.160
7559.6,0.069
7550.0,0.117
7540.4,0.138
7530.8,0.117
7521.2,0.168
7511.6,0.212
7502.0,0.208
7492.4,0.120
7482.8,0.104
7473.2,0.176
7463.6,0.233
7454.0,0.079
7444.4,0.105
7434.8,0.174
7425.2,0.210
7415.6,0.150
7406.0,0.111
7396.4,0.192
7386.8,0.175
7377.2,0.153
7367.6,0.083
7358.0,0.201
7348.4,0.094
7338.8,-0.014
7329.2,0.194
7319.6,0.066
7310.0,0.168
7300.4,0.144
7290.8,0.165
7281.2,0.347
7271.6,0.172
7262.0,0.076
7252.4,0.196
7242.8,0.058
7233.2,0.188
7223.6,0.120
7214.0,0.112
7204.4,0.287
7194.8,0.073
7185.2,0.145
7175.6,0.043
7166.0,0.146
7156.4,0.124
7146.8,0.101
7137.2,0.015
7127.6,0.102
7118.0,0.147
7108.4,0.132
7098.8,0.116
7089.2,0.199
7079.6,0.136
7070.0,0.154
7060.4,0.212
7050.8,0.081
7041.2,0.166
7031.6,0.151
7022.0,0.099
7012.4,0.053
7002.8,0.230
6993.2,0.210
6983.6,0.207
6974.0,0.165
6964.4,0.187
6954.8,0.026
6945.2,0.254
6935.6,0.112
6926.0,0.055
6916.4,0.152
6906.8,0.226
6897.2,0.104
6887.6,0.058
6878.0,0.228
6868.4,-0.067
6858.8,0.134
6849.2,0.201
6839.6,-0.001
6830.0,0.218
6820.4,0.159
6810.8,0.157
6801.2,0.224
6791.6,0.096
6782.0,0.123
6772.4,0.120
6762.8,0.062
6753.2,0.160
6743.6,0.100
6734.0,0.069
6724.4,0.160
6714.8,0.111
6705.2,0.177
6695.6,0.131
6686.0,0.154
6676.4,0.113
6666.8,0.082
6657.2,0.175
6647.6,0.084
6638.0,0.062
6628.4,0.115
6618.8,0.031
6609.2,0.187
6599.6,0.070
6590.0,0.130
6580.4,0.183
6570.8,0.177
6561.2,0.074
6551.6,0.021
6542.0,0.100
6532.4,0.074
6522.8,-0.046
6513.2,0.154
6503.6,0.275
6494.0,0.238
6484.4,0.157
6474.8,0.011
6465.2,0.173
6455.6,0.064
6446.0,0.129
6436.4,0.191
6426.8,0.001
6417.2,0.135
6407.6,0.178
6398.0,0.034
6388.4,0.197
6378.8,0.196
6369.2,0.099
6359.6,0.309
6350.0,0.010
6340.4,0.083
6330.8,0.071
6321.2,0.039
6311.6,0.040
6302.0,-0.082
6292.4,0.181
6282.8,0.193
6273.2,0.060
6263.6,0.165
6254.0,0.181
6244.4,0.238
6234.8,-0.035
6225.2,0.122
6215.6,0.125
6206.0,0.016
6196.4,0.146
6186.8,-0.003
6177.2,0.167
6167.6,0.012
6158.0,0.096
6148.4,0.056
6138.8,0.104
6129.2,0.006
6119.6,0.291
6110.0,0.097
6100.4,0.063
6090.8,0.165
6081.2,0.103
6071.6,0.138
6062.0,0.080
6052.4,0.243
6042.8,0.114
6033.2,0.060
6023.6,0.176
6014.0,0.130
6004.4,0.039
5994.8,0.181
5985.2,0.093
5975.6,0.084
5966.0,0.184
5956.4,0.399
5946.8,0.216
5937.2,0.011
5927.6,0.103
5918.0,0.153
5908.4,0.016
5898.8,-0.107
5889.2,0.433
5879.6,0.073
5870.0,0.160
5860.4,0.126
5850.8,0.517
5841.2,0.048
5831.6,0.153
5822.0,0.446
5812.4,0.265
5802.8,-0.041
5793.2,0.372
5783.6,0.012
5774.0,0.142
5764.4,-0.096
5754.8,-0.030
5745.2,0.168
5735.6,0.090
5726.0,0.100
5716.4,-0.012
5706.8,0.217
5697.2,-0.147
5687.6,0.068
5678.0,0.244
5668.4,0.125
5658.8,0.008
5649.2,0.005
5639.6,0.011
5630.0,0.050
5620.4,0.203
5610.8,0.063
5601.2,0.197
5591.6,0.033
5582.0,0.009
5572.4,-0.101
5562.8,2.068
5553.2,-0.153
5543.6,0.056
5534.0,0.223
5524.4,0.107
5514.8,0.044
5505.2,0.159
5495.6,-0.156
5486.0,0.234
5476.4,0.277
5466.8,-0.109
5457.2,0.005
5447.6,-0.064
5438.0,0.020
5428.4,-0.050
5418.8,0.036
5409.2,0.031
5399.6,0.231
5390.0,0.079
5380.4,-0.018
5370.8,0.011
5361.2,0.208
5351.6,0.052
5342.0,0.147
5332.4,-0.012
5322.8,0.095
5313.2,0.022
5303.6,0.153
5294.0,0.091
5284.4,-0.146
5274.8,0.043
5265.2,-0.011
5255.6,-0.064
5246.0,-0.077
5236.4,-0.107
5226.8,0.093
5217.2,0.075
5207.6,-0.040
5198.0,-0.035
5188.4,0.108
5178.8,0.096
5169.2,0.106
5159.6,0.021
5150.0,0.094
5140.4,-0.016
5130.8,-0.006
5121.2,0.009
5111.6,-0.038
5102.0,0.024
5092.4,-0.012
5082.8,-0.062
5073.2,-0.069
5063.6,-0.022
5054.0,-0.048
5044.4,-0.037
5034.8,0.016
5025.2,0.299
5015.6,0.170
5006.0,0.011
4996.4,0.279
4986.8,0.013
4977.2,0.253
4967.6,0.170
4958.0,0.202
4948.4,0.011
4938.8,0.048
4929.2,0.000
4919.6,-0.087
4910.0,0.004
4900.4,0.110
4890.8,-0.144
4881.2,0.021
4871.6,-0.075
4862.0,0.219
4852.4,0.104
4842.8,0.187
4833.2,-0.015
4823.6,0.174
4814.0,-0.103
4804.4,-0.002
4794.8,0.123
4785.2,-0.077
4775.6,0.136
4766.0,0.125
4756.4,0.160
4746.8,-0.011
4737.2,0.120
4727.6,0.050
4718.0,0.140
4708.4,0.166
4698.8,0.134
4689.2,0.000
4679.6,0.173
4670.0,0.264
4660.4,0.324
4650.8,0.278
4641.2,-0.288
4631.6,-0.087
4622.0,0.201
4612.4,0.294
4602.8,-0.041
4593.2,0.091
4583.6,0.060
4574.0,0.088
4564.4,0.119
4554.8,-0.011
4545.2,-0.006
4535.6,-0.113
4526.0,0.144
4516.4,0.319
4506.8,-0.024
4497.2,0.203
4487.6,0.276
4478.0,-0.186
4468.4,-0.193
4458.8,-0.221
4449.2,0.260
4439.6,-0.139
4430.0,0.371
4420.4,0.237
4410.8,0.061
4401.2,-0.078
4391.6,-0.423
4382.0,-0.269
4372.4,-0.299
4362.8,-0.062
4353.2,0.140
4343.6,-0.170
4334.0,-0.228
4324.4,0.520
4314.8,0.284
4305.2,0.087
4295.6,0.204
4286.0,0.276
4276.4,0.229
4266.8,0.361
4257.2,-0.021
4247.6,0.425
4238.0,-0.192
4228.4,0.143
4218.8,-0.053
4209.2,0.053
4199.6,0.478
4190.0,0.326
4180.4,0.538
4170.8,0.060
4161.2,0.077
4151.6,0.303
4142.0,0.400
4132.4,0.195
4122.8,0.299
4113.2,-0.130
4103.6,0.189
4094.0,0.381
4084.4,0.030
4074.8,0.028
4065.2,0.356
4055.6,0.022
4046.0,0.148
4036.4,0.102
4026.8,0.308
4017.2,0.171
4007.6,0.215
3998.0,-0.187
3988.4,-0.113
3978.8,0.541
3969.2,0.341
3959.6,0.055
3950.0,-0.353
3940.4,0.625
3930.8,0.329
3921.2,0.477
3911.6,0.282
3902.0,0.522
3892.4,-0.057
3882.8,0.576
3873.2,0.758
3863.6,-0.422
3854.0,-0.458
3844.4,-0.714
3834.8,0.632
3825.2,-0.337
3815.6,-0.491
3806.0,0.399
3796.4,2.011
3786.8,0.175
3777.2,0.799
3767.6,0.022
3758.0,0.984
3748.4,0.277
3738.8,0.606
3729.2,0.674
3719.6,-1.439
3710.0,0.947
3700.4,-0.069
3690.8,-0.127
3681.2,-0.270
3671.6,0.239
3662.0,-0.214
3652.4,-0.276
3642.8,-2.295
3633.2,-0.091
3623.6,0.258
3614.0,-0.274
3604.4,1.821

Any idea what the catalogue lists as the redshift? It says 1.369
